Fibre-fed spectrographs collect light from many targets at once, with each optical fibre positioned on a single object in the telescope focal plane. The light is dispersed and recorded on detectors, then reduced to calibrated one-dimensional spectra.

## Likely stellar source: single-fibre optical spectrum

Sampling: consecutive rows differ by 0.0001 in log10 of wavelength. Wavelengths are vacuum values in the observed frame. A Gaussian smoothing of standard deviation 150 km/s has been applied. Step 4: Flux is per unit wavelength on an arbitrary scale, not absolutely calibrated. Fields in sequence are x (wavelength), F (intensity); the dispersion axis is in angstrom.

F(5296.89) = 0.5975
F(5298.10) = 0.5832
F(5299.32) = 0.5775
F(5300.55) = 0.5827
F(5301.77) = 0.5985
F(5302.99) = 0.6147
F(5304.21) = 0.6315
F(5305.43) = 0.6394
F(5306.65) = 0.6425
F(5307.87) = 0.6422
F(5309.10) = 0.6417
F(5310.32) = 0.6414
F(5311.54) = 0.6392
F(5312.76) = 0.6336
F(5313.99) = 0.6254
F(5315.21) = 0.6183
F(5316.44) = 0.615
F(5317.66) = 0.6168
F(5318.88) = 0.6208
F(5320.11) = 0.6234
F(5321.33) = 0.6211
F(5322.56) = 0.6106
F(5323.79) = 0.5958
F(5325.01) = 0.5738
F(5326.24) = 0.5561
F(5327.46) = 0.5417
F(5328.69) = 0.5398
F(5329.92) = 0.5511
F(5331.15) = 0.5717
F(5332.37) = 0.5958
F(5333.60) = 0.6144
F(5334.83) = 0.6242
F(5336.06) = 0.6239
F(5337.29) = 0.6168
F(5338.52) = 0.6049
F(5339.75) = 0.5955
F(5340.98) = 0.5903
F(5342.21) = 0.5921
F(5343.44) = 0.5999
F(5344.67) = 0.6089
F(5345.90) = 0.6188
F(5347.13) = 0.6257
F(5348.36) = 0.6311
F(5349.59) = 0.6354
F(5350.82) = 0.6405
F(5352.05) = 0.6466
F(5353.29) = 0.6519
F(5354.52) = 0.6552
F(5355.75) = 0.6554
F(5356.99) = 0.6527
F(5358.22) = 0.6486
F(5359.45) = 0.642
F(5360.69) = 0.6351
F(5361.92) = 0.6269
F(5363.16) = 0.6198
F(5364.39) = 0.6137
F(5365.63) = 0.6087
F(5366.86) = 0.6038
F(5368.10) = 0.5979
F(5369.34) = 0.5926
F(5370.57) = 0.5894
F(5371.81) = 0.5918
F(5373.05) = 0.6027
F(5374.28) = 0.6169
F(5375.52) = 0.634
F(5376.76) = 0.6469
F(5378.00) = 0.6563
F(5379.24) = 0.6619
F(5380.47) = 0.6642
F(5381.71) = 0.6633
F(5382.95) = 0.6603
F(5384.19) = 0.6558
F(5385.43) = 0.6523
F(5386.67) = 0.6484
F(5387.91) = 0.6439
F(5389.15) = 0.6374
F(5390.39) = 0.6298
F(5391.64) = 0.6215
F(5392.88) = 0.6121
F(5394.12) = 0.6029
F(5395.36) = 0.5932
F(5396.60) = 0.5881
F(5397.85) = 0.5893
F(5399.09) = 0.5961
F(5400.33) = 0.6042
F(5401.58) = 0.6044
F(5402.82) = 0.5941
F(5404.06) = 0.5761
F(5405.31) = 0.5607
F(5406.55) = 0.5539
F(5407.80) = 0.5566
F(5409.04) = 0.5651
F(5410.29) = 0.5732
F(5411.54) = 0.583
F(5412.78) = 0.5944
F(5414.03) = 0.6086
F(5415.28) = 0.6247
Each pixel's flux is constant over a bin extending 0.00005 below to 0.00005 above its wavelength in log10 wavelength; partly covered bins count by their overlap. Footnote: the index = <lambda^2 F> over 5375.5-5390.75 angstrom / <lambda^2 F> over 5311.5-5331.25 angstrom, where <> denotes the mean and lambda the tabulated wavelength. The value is 1.12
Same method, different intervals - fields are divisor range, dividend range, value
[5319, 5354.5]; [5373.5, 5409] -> 1.04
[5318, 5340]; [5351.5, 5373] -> 1.07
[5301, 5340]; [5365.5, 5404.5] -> 1.04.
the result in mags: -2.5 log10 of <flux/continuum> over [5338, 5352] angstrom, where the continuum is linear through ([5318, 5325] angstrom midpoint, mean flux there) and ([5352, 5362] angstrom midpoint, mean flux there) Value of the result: 0.03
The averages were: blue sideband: 0.611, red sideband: 0.647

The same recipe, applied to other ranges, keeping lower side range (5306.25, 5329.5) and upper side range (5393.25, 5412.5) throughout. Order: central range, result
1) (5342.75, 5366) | -0.06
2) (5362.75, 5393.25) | -0.07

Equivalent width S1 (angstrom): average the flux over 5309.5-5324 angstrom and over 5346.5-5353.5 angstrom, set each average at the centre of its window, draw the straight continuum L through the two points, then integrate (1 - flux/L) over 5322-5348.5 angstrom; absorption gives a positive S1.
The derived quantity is 1.6 angstrom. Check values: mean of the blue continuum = 0.623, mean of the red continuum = 0.638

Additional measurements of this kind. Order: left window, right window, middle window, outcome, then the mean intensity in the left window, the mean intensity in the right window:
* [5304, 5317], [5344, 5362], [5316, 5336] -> 1.3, 0.634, 0.639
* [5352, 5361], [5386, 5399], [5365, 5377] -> 0.5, 0.649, 0.616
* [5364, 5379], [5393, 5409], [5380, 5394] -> -1.0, 0.614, 0.585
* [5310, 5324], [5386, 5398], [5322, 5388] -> 0.1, 0.622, 0.618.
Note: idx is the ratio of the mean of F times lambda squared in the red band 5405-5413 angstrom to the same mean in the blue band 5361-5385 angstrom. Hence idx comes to 0.9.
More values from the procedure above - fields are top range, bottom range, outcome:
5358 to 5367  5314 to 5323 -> 1.03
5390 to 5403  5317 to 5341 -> 1.04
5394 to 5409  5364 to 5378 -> 0.97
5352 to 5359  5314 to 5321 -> 1.07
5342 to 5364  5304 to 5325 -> 1.03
